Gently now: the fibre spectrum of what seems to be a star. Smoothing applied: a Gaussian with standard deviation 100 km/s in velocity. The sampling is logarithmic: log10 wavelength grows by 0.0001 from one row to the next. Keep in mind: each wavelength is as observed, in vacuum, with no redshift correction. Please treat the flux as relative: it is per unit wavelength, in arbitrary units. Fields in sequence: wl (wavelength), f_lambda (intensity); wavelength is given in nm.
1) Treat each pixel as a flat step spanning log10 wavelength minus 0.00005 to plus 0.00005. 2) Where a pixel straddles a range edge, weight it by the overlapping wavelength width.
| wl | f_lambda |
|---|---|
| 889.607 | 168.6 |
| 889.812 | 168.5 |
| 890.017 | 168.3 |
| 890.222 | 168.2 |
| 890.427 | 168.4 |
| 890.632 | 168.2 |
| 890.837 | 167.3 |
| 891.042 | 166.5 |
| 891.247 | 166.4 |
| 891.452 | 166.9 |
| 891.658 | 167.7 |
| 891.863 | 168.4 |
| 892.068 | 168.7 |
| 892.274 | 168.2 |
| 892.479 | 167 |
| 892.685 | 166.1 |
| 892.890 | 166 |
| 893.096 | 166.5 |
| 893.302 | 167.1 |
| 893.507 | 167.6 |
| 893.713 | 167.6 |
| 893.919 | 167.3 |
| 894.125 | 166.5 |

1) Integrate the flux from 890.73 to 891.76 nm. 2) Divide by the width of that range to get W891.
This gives 167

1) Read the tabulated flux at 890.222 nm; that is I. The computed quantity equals 168.2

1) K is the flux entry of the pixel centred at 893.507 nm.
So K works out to 167.6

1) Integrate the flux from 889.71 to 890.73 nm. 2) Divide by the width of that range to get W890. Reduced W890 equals 168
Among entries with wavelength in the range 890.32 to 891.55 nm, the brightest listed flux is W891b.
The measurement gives 168.4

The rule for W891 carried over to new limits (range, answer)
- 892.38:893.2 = 166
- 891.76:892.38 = 169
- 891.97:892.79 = 167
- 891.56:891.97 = 168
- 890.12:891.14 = 168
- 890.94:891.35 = 167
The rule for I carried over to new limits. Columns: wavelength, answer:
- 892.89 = 166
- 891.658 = 167.7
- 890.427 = 168.4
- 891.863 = 168.4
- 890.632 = 168.2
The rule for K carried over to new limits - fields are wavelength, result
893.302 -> 167.1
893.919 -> 167.3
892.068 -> 168.7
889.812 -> 168.5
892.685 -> 166.1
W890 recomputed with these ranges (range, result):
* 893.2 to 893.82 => 168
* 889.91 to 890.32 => 168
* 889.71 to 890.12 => 168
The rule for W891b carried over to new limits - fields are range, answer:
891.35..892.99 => 168.7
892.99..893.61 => 167.6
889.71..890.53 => 168.5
